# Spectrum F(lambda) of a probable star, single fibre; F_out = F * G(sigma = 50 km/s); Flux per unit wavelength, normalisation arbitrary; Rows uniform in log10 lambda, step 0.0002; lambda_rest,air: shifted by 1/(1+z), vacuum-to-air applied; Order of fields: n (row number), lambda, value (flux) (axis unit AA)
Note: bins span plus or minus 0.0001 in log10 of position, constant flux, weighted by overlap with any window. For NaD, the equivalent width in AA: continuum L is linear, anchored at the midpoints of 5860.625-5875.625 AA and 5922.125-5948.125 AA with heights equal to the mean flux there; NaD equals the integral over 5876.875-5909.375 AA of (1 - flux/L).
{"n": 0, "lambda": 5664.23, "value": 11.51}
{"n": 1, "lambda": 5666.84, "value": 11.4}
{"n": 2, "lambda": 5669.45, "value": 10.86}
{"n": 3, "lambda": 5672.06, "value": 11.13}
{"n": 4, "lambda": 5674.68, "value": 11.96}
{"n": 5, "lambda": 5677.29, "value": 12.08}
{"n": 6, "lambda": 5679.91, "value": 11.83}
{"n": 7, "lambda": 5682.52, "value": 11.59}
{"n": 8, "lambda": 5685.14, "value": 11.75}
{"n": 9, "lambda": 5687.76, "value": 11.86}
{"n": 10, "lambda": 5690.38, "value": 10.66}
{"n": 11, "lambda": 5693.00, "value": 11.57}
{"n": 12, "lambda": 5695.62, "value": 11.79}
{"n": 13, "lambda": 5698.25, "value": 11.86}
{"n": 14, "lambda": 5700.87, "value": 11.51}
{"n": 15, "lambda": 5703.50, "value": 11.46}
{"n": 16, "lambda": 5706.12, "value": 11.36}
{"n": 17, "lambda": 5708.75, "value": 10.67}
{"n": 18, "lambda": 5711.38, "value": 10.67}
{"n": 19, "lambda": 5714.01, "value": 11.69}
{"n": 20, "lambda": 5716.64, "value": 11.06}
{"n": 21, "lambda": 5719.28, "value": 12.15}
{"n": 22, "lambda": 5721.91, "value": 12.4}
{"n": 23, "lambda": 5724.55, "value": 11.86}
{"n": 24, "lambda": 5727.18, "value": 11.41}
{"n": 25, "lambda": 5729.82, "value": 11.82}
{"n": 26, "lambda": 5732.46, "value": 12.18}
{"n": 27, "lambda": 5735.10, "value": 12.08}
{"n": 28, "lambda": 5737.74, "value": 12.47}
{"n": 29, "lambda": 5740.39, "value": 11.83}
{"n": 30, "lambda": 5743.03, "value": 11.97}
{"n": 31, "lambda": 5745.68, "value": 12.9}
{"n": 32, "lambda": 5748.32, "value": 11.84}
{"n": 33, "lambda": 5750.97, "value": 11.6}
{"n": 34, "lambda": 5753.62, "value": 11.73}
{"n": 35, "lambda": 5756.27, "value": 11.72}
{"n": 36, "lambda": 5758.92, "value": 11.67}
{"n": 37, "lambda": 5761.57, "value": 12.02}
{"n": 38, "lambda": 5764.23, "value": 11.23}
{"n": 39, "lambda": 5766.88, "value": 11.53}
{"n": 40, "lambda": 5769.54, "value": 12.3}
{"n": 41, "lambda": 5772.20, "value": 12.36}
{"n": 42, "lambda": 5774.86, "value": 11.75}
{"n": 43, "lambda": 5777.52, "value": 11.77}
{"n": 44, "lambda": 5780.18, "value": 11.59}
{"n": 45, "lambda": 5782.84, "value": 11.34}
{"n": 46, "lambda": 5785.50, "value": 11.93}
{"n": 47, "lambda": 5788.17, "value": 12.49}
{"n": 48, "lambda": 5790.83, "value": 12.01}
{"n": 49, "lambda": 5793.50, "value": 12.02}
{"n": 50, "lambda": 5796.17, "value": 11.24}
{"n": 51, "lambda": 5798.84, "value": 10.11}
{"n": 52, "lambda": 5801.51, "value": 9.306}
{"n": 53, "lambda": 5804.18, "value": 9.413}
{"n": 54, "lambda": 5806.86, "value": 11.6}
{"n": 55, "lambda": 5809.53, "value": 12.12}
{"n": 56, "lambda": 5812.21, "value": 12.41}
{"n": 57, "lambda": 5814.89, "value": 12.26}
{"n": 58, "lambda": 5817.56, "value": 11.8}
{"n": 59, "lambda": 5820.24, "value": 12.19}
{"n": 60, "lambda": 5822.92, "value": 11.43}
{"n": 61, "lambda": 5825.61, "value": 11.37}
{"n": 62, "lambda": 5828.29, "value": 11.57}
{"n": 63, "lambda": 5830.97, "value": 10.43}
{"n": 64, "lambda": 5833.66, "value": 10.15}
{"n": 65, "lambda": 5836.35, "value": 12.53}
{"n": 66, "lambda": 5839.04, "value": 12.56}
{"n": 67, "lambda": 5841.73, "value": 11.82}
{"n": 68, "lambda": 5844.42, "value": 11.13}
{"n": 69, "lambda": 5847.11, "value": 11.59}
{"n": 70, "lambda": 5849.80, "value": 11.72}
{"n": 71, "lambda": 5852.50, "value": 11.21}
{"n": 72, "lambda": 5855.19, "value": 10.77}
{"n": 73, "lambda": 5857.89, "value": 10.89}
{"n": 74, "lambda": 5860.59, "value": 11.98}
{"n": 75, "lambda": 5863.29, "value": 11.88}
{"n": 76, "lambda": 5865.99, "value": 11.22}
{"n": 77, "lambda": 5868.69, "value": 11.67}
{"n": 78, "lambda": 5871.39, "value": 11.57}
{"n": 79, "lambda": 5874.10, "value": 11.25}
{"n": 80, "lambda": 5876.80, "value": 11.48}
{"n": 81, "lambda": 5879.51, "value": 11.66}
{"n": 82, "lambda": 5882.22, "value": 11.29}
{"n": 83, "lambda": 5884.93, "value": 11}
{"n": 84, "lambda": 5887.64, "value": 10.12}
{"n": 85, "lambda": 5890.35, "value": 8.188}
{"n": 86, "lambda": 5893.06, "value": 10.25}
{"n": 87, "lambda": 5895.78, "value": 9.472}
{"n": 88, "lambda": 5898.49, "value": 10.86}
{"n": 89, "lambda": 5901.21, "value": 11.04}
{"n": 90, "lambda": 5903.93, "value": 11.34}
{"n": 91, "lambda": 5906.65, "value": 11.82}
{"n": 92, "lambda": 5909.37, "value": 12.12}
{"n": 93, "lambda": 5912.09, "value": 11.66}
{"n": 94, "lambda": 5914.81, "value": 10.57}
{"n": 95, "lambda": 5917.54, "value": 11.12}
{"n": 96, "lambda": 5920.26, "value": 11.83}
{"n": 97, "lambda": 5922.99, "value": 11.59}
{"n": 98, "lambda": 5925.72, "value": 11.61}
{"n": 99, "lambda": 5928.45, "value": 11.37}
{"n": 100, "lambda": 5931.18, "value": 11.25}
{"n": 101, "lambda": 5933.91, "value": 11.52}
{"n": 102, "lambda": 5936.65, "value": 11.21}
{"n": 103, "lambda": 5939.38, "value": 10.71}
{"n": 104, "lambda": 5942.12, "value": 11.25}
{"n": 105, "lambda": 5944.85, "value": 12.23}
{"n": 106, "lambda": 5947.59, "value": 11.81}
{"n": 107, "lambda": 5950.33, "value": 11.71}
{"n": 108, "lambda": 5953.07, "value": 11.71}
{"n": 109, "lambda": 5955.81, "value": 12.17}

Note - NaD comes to 2.2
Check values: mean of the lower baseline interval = 11.6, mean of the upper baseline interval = 11.4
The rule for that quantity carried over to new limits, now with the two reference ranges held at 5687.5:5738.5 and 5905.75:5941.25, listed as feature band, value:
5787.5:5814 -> 0.62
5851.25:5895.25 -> 1.76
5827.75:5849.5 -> 0.02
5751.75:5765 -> -0.14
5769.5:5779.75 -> -0.37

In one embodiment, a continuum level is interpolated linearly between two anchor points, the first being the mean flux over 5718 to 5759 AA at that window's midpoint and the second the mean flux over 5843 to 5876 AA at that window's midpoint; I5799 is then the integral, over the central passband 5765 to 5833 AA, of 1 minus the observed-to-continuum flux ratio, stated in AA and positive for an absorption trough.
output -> 1.1 AA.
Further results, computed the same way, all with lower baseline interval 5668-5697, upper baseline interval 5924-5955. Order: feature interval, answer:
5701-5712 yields 0.4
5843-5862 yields 0.3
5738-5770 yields -0.9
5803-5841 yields -0.2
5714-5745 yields -1.1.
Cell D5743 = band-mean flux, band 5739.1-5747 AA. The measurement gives 12.2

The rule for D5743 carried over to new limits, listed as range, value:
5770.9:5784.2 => 11.8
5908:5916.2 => 11.4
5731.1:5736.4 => 12.1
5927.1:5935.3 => 11.4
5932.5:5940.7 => 11.1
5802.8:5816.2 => 11.5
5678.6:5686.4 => 11.7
